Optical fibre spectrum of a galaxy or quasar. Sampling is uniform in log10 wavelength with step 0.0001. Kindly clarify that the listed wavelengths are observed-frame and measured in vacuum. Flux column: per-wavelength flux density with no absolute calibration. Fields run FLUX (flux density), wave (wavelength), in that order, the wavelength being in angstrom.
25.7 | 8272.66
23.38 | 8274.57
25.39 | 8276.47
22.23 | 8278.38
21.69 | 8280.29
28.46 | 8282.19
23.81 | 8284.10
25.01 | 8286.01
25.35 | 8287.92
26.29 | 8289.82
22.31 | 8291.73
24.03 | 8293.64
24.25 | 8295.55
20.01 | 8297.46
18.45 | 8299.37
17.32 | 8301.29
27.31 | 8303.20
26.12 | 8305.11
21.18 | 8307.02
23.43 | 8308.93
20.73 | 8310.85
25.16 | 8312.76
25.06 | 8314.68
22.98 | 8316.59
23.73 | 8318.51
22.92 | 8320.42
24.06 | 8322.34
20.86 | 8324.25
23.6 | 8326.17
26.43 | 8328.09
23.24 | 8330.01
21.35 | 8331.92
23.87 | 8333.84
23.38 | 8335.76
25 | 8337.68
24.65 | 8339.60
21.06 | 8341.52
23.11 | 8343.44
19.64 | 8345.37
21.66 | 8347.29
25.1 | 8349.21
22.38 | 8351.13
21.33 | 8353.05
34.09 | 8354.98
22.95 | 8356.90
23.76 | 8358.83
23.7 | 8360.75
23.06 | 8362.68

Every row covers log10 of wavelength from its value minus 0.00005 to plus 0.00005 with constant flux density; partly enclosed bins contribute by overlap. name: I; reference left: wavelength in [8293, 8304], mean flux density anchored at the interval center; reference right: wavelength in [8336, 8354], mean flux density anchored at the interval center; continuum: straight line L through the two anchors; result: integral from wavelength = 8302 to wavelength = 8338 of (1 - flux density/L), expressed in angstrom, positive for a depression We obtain -2.4 angstrom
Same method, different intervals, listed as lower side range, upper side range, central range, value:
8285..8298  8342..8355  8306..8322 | 0.3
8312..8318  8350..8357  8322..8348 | 2.0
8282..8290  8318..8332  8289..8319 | 1.8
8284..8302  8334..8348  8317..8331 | -0.5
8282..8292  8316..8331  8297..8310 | 1.3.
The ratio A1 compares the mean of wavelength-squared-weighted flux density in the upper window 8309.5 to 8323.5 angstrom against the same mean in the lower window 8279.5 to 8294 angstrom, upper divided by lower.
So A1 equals 0.96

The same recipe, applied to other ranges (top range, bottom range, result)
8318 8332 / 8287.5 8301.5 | 1.05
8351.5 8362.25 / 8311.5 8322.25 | 1.05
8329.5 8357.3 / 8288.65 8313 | 1.04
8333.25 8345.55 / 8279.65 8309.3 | 1.00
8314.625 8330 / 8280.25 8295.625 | 0.96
